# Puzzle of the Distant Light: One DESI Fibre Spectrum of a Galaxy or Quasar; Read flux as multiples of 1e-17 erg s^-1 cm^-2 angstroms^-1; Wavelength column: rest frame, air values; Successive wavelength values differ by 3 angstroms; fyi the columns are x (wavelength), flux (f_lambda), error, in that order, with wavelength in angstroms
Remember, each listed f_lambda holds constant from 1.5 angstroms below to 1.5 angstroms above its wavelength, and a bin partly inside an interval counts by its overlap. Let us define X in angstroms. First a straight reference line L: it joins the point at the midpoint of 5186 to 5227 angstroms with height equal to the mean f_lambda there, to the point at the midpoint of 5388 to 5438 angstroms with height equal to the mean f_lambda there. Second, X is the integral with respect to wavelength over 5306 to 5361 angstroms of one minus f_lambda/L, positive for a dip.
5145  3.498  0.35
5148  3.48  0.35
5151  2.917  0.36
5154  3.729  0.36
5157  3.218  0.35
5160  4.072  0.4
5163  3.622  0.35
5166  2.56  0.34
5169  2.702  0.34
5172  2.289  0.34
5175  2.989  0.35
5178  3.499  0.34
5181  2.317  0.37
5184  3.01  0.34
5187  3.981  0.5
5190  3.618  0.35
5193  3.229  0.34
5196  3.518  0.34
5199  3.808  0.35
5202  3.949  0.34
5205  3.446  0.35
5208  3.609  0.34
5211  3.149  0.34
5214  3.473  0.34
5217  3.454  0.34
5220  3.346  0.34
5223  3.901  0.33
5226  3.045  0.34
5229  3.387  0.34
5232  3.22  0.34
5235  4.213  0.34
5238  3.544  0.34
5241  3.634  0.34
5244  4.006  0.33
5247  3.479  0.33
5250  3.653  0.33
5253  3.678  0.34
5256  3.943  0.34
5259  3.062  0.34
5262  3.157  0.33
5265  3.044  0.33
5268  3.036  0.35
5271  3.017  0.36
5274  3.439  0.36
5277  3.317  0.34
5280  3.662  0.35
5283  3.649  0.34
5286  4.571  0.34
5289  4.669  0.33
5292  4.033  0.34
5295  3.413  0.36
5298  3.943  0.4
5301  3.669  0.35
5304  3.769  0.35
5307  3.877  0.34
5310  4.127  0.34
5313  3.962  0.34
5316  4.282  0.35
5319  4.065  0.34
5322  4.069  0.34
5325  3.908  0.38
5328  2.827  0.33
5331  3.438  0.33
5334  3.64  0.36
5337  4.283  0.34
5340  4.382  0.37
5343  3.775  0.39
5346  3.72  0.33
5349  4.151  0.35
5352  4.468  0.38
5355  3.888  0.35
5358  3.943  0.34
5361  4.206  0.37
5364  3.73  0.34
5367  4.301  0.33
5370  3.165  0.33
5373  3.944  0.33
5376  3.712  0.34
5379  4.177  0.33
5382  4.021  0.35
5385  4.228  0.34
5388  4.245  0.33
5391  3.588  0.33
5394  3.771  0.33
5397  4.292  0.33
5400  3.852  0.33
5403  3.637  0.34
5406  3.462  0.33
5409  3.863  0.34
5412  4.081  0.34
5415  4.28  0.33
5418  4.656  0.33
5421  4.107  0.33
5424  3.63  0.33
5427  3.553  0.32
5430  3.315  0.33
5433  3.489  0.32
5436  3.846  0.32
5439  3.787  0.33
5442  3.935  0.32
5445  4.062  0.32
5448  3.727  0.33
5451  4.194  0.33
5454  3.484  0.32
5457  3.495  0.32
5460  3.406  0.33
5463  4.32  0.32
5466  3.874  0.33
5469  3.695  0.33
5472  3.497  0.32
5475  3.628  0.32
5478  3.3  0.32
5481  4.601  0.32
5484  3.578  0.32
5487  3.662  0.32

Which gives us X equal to -3.1 angstroms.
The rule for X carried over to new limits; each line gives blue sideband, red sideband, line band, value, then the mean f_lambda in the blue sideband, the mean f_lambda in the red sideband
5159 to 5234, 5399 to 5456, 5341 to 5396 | -3.66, 3.33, 3.84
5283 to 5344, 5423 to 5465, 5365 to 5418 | -1.74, 3.93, 3.73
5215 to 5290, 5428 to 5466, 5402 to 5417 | -0.72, 3.56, 3.76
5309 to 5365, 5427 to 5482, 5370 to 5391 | -0.49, 3.94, 3.75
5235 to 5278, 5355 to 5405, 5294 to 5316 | -1.35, 3.46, 3.92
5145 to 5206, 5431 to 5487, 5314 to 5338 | -1.76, 3.3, 3.77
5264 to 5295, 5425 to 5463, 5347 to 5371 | -2.06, 3.64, 3.72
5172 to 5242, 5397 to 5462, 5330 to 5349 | -1.29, 3.42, 3.82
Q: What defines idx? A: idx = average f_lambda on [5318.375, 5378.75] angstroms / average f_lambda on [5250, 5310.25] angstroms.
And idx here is 1.07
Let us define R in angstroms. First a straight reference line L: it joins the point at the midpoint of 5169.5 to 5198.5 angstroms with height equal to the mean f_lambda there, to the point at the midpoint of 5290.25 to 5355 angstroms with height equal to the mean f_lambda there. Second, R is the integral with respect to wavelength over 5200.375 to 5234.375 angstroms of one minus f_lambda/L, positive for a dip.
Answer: -1.34 angstroms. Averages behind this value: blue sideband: 3.17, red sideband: 3.9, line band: 3.47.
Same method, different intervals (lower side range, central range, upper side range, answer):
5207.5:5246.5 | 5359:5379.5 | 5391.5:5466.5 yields -0.7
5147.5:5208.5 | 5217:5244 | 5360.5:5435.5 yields -0.9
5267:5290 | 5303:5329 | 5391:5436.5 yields -1.3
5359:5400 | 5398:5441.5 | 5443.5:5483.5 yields 0.4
